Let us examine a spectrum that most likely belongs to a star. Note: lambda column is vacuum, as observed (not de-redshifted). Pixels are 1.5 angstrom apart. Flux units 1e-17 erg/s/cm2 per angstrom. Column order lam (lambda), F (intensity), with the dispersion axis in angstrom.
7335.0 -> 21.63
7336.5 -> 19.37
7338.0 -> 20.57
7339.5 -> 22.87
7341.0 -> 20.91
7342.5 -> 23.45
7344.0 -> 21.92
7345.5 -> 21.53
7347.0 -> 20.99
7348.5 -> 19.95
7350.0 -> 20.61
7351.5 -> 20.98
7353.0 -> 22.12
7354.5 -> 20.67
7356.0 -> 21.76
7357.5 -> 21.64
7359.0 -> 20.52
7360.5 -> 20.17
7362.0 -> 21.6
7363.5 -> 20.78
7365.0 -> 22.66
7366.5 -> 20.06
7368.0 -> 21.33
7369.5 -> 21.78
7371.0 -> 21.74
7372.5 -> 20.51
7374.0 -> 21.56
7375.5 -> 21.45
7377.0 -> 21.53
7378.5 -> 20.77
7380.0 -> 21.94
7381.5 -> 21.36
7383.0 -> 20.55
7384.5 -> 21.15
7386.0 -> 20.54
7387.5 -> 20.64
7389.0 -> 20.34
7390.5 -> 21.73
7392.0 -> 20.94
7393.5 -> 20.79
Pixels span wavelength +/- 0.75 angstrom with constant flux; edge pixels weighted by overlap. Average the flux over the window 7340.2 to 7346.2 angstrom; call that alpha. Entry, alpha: 22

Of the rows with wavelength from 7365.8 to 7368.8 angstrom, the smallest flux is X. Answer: 20.06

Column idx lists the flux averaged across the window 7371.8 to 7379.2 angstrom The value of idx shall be 21.2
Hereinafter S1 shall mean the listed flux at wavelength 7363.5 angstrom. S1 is 20.78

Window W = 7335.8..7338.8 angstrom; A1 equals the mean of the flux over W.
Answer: 20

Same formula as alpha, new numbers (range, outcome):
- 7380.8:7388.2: 20.8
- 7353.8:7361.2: 21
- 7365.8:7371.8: 21.2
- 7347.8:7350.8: 20.3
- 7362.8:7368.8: 21.2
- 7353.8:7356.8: 21.2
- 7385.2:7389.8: 20.5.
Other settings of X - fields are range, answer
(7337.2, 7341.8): 20.57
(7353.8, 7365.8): 20.17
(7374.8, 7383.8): 20.55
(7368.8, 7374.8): 20.51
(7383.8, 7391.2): 20.34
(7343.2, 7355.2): 19.95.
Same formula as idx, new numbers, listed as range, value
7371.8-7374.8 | 21.1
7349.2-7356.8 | 21.2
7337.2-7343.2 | 21.9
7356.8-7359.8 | 21.1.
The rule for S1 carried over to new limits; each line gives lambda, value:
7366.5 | 20.06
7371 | 21.74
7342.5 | 23.45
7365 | 22.66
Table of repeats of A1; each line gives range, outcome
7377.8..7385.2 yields 21.2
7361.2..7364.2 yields 21.2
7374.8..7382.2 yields 21.4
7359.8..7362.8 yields 20.9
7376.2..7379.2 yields 21.2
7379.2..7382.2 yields 21.6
